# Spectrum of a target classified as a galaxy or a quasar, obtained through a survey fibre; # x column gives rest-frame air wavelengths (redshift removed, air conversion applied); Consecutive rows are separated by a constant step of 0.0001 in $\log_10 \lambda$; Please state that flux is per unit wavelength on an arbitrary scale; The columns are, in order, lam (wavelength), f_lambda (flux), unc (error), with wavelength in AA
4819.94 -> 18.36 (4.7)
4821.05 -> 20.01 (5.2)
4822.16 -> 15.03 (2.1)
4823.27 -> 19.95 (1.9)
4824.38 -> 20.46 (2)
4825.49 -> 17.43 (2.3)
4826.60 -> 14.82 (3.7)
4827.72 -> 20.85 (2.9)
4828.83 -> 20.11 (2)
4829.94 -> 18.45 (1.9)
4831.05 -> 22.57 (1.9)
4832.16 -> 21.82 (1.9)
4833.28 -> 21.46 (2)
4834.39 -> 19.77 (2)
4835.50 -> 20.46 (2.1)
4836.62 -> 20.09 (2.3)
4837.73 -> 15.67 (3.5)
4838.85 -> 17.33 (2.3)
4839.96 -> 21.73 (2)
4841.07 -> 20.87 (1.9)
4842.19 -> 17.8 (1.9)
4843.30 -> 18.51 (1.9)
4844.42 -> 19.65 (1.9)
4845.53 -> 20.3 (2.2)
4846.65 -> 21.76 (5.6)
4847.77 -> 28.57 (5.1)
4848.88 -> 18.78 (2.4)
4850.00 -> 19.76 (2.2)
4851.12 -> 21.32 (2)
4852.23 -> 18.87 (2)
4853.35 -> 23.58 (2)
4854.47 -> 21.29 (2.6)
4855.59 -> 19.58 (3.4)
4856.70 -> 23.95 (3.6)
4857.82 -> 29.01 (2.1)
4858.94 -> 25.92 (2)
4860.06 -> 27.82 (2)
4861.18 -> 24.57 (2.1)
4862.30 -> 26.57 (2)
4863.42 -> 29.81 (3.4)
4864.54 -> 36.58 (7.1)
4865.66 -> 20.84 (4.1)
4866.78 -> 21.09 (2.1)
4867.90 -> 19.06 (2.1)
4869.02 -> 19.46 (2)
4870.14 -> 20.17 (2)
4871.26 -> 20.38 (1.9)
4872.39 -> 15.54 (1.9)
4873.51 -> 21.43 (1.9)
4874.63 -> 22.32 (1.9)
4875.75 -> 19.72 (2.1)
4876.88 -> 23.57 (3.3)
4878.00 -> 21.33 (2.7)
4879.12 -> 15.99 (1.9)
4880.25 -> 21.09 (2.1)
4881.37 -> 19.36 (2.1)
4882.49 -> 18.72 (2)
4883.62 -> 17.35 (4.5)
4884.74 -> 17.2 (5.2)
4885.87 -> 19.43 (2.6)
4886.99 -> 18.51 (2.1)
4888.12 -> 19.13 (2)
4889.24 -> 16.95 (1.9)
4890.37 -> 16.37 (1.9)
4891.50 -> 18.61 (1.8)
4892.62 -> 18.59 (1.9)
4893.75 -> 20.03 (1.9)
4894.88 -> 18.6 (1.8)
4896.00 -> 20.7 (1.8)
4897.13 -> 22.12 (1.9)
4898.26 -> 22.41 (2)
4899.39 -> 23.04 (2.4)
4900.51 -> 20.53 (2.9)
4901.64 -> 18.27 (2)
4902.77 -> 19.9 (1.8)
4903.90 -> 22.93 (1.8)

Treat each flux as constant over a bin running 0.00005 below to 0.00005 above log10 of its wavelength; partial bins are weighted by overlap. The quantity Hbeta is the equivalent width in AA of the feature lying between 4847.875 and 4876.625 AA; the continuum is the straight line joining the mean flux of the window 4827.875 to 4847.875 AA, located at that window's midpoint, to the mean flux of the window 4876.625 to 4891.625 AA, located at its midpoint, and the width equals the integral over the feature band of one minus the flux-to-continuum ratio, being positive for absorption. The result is -5.0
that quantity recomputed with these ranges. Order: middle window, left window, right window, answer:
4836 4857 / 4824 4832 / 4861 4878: 0.4 AA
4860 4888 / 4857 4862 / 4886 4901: 2.8 AA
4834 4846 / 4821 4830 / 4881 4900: -0.4 AA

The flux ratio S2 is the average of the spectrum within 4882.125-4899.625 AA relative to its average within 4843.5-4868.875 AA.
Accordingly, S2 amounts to 0.82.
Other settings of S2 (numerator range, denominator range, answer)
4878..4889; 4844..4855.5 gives 0.87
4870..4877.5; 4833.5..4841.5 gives 1.05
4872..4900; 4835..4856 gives 0.96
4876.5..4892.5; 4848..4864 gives 0.79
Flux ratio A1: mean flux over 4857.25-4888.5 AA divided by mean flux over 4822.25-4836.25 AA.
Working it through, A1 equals 1.1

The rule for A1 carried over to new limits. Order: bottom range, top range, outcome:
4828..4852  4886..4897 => 0.92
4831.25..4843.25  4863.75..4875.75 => 1.10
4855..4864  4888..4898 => 0.74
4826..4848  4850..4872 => 1.18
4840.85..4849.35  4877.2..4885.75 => 0.91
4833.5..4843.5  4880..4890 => 0.96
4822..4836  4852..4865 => 1.31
